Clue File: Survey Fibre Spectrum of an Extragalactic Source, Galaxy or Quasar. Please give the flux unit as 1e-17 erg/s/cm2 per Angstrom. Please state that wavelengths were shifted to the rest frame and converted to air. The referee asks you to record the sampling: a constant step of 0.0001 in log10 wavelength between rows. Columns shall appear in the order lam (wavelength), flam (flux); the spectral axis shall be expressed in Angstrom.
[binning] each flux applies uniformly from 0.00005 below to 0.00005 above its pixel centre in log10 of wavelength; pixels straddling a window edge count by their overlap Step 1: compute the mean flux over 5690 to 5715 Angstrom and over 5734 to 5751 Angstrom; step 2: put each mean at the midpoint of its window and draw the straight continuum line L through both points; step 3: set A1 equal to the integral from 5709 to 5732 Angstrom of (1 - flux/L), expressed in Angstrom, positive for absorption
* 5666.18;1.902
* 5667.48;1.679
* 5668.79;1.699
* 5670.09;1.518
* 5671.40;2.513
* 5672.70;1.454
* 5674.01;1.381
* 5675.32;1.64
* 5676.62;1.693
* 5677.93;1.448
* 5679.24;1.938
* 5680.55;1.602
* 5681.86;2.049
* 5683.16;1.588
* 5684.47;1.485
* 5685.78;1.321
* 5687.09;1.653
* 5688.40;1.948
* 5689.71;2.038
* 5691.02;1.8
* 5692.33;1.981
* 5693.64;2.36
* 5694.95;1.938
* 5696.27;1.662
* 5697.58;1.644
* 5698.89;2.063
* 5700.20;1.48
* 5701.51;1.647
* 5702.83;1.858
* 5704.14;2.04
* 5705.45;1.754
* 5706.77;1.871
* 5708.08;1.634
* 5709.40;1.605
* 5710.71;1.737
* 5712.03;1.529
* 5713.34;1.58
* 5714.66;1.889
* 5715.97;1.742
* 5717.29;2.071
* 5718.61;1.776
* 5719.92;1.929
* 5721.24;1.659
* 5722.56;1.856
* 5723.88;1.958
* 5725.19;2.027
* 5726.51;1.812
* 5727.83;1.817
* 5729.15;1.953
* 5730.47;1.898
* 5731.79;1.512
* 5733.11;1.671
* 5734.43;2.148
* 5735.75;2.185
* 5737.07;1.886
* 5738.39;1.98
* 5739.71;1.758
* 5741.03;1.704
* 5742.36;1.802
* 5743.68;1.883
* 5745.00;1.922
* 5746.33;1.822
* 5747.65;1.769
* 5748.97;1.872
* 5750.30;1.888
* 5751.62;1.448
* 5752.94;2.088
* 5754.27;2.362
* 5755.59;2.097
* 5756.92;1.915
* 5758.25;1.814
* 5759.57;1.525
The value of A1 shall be 0.4 Angstrom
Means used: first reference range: 1.8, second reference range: 1.89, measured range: 1.81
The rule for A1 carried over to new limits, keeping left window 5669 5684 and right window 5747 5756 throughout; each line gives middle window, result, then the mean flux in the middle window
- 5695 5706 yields 0.0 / 1.78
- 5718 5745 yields 0.1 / 1.86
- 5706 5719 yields 0.5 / 1.74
